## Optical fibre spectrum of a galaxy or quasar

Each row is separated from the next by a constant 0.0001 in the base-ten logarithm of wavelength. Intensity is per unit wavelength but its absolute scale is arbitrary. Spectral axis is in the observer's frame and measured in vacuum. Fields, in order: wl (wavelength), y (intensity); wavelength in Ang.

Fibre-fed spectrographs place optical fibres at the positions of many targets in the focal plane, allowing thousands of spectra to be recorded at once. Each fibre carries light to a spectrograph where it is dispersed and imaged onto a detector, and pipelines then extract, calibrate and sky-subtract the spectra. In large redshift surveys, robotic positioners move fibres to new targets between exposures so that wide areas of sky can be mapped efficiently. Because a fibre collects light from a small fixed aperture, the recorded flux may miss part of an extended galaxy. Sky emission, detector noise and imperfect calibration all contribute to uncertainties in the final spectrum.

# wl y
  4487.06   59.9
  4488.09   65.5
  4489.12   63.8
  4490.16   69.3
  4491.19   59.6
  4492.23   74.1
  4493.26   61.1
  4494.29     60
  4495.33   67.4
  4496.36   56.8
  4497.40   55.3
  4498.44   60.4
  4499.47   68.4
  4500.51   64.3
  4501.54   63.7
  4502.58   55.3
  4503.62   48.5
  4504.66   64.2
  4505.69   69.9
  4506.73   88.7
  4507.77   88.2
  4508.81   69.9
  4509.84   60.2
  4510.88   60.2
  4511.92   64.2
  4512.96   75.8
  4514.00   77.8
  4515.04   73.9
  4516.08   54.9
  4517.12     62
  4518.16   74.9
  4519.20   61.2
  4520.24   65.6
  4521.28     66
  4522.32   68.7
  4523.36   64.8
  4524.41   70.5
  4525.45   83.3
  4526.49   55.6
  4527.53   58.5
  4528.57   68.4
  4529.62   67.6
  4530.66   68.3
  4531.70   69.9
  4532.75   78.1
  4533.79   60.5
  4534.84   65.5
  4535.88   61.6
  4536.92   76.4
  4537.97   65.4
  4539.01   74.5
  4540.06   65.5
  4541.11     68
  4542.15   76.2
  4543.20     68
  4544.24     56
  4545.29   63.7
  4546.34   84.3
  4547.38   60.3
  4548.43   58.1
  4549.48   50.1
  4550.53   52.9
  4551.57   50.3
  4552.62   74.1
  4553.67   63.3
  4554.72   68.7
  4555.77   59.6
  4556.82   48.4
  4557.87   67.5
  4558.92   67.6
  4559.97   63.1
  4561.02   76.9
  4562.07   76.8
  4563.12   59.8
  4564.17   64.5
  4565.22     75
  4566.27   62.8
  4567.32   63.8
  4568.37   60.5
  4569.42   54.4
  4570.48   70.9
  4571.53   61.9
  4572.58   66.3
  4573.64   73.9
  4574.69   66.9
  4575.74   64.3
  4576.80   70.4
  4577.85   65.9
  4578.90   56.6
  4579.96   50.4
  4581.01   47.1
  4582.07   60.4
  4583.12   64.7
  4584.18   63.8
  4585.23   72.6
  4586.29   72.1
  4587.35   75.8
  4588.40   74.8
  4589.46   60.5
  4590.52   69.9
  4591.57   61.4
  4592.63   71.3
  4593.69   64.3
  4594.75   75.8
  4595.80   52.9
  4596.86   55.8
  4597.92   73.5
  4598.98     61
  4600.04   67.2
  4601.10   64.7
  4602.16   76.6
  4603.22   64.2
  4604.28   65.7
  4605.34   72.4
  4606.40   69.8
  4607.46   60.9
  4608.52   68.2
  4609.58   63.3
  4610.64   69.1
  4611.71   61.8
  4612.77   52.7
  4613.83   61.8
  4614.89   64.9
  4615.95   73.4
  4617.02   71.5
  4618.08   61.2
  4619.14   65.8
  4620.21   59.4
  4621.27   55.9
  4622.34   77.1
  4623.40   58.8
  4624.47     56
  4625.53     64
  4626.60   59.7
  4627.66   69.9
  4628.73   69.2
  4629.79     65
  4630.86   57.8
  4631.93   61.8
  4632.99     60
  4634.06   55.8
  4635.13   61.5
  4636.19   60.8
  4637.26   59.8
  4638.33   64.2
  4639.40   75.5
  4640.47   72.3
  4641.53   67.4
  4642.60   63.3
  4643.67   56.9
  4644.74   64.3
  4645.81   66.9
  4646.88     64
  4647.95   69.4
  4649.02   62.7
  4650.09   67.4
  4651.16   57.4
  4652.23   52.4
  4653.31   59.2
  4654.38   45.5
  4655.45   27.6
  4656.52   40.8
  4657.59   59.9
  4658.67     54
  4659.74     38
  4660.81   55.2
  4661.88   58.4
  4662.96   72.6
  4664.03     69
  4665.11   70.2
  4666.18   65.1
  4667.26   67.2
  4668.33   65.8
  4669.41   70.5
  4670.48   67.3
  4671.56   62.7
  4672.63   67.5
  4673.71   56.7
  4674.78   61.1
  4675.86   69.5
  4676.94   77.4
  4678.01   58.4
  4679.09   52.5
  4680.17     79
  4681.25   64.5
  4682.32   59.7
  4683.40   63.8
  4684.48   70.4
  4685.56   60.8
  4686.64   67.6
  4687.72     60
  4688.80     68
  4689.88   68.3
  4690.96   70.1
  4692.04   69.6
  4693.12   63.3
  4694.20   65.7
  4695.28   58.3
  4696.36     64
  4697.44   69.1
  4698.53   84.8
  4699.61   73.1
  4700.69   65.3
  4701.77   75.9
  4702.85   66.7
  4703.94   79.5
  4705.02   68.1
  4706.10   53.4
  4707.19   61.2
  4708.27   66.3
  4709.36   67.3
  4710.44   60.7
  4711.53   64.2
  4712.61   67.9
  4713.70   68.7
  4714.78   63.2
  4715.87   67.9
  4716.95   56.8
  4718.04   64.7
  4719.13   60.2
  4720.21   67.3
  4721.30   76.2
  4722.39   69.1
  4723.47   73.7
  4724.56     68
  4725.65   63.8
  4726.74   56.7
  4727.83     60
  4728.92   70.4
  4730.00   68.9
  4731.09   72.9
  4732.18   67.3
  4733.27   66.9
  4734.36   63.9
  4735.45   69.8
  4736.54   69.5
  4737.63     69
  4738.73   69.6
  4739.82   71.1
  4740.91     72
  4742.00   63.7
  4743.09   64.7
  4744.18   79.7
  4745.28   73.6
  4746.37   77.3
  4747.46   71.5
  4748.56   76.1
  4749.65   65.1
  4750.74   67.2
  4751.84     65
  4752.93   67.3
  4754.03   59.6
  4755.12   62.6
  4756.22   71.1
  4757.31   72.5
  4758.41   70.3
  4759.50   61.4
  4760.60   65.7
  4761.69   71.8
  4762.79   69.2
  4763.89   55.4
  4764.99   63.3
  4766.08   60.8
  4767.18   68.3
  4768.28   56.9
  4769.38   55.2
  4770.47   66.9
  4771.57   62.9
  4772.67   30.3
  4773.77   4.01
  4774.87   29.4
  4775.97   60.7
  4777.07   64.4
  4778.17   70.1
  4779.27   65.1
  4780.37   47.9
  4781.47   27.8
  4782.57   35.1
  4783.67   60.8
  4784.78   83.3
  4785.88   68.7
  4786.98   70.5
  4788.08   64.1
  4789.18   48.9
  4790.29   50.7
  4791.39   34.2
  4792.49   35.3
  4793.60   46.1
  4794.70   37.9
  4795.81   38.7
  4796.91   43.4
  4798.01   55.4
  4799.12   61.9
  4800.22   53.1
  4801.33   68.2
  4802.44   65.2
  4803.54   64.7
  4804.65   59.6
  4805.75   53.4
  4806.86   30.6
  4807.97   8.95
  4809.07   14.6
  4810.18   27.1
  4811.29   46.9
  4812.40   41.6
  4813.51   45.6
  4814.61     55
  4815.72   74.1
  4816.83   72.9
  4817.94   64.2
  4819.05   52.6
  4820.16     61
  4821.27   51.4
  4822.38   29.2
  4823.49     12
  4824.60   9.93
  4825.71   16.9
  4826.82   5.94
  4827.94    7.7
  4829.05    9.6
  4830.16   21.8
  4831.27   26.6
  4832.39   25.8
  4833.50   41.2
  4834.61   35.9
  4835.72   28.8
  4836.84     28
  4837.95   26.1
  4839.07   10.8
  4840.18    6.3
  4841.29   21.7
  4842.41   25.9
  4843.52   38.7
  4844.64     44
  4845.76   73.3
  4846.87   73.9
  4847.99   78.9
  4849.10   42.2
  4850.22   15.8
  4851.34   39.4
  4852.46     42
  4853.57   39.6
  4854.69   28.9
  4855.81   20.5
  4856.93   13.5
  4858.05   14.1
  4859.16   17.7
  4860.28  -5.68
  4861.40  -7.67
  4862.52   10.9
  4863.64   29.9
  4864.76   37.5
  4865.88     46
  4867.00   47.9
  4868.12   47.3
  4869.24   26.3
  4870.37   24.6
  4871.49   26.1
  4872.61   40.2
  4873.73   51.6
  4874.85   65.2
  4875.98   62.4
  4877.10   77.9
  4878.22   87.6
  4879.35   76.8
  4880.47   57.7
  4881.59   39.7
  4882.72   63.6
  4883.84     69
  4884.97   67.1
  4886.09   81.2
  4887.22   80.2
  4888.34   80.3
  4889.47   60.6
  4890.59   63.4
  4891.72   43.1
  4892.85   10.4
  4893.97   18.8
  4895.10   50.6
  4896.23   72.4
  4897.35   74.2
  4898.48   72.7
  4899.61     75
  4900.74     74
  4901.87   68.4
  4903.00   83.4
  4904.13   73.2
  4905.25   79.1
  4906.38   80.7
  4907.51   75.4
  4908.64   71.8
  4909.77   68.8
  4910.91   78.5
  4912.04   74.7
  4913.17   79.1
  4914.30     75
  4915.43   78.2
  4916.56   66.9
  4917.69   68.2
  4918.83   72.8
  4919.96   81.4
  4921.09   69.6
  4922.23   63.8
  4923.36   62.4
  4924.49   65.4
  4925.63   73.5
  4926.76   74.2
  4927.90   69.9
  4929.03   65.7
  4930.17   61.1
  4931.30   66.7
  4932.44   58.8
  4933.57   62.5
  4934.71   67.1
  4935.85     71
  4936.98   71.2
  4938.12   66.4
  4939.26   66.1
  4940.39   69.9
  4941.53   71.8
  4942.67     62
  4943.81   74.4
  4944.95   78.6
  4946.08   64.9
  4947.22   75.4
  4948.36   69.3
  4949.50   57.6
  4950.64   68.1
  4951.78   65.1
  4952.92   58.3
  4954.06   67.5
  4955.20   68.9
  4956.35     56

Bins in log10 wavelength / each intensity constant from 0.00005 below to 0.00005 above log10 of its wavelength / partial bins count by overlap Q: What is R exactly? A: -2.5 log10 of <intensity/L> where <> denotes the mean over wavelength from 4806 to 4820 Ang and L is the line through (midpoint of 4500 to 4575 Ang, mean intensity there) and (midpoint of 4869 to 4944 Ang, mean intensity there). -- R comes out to 0.41 mag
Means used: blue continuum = 66.2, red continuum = 65.5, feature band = 45.2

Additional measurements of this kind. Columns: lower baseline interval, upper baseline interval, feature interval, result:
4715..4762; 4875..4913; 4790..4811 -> 0.451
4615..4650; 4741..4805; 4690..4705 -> -0.130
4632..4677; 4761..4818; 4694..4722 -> -0.160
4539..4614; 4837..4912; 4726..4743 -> -0.187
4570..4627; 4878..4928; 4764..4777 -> 0.283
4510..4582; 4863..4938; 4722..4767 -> -0.058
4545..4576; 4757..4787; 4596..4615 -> -0.035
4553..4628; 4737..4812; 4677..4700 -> -0.098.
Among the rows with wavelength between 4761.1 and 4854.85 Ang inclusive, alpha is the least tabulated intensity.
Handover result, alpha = 4.01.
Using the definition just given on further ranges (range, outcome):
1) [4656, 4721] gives 38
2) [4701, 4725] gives 53.4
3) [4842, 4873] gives -7.67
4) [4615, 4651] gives 55.8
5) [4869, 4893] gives 10.4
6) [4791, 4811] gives 8.95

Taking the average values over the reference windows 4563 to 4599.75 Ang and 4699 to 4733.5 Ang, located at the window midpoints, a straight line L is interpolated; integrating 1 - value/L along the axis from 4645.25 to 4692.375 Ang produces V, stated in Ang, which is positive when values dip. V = 2.8 Ang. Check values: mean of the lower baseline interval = 64.8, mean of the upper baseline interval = 66.7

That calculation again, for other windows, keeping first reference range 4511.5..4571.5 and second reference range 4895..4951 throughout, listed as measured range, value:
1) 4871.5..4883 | 1.57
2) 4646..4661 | 2.96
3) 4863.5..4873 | 4.55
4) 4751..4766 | 0.65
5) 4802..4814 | 4.82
